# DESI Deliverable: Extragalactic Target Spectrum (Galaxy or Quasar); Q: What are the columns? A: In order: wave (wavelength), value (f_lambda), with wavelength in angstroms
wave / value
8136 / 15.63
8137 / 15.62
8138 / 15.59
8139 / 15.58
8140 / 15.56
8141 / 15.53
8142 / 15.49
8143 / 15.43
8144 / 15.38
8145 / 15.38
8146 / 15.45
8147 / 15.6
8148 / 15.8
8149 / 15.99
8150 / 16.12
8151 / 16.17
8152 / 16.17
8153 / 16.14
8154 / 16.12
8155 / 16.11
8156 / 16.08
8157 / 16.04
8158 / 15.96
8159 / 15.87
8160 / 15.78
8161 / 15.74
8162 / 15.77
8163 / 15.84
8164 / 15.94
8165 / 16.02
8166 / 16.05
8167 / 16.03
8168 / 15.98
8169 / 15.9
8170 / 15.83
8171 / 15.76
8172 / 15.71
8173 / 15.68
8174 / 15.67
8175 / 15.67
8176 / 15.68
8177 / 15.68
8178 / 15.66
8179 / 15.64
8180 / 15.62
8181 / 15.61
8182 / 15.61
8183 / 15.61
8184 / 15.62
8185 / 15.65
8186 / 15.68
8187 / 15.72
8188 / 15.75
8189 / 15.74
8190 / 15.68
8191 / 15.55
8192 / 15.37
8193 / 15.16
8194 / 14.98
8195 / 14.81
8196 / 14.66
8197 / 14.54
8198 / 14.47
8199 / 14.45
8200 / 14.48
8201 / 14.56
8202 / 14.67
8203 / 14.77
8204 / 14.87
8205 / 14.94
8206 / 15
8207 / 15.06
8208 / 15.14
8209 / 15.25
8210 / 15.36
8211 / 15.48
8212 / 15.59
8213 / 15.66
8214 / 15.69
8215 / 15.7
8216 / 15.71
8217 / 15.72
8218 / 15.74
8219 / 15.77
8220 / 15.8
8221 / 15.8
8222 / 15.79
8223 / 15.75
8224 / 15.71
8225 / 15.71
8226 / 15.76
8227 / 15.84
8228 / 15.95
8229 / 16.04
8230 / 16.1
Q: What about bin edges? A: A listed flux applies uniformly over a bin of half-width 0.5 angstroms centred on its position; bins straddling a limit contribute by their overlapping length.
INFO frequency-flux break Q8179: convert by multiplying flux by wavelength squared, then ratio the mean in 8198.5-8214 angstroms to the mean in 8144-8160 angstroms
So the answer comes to 0.96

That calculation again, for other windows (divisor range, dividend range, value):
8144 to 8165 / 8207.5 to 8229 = 1.00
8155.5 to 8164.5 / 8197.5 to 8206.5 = 0.93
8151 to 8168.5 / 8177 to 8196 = 0.98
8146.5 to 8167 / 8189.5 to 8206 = 0.94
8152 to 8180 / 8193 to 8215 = 0.95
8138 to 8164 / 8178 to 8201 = 0.98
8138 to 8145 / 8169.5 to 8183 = 1.02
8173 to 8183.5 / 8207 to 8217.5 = 1.00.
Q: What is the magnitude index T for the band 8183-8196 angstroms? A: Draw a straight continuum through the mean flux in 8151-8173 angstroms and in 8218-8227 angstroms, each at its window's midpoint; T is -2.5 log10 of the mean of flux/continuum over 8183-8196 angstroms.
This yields 0.03 mag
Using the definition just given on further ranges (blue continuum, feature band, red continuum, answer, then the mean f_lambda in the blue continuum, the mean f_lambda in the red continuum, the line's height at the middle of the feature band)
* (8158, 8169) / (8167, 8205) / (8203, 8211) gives 0.01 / 15.9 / 15.1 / 15.5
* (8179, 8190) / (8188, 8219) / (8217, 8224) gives 0.04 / 15.7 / 15.8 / 15.7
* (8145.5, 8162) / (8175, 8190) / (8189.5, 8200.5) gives -0.03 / 15.9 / 14.9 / 15.2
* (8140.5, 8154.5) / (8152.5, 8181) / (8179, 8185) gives -0.01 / 15.8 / 15.6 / 15.7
